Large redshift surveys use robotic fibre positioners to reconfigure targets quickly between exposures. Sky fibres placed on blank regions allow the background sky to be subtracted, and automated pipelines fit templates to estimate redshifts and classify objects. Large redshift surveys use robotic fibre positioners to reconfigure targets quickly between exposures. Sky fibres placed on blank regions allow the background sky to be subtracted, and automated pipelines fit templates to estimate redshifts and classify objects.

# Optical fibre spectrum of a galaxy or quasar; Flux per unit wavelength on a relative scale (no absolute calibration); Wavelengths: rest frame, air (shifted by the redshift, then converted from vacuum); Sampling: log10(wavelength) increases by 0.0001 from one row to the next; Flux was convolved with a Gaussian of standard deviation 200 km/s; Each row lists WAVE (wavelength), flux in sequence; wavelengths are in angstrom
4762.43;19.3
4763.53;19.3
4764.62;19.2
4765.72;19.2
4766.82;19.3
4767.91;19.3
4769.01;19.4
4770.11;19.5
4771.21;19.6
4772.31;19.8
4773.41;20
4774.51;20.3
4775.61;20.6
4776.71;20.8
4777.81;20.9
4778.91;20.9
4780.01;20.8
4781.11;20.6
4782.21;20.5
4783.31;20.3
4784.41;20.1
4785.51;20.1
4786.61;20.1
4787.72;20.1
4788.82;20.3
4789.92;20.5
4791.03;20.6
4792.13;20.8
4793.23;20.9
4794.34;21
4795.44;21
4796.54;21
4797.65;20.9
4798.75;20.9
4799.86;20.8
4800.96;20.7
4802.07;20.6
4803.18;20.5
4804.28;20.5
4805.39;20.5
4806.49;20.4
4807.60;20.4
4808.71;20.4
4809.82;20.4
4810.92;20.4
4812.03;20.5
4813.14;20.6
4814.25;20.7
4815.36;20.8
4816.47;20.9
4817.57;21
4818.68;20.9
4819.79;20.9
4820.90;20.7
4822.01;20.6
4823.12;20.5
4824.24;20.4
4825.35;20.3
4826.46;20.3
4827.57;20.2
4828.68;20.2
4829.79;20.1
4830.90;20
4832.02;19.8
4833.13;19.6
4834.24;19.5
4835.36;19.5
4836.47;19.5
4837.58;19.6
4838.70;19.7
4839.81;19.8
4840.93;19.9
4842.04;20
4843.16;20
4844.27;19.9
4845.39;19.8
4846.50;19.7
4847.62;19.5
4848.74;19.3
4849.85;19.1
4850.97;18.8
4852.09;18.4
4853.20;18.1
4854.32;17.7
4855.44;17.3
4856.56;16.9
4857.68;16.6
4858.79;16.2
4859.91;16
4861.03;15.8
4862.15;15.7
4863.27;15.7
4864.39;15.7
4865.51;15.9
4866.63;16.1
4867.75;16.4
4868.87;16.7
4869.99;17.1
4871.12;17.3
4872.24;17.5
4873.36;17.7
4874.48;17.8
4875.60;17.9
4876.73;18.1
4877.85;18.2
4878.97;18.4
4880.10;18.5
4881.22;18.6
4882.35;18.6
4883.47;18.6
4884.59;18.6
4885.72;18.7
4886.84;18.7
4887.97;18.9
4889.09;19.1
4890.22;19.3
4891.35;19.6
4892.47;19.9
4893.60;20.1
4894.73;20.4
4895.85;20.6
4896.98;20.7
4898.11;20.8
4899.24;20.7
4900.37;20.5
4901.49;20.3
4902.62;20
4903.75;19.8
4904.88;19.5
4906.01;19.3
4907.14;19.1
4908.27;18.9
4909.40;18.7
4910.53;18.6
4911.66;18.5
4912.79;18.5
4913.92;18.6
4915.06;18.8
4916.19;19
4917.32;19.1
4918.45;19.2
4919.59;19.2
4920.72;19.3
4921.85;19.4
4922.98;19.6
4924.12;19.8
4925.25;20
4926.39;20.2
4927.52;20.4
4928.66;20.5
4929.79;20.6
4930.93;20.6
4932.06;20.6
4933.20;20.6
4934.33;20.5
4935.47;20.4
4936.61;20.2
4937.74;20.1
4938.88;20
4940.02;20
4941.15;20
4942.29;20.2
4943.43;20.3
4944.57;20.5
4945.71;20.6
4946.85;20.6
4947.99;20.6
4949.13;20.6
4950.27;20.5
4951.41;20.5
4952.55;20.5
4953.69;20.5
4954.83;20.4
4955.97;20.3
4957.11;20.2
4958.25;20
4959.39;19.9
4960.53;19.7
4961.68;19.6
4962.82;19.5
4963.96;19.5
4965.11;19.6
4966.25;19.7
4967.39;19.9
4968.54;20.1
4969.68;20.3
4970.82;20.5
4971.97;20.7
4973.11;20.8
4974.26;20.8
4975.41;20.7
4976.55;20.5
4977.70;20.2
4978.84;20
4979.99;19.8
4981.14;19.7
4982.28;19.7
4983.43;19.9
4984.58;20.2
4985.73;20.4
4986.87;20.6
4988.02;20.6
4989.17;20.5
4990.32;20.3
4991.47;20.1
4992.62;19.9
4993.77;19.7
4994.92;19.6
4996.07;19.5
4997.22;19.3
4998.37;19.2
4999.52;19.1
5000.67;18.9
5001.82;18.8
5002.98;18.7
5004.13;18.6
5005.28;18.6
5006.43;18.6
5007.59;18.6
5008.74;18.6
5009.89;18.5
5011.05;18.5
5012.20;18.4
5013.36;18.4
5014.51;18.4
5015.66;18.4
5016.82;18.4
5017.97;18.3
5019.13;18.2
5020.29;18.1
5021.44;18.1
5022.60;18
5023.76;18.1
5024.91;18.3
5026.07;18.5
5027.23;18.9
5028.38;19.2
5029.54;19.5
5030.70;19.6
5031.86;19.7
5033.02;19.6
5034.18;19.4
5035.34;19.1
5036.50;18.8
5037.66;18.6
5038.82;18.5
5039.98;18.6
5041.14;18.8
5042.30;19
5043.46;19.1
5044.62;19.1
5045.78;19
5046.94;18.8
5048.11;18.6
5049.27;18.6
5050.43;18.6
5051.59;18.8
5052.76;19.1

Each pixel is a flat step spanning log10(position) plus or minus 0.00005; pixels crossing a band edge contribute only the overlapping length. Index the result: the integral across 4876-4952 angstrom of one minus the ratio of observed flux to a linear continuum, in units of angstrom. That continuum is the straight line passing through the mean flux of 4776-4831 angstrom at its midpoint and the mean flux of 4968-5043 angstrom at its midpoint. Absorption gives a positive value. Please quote 0.76 angstrom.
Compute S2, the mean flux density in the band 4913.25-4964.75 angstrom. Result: 20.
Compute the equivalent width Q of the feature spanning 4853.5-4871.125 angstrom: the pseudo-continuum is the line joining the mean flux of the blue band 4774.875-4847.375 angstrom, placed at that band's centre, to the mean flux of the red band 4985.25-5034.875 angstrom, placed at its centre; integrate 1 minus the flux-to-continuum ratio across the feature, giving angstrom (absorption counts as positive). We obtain 3.2 angstrom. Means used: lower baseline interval 20.4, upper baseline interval 19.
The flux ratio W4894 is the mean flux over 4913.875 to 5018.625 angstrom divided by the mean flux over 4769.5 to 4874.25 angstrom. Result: 1.01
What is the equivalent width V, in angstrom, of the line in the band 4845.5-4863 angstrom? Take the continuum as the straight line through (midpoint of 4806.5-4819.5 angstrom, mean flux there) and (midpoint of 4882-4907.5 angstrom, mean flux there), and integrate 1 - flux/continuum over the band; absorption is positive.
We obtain 2.1 angstrom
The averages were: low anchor 20.6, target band 17.7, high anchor 19.7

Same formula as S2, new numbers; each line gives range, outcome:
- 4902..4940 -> 19.6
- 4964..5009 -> 19.8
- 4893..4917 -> 19.6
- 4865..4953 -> 19.3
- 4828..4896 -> 18.5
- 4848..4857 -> 18.2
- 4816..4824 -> 20.8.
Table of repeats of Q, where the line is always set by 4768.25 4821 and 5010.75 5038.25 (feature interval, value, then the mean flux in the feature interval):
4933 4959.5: -1.4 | 20.3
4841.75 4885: 4.7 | 17.8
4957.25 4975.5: -0.9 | 20.1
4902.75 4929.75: 0.3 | 19.3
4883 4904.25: 0.0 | 19.8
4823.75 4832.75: 0.0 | 20.2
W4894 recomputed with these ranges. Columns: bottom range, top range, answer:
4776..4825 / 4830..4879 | 0.88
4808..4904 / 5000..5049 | 0.98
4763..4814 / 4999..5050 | 0.92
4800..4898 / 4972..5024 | 1.01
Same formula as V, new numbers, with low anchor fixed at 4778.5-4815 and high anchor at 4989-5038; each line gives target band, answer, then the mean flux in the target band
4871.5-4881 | 0.9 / 18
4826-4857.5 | 1.4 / 19.3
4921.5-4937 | -0.6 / 20.2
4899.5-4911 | 0.1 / 19.5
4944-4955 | -0.6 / 20.5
